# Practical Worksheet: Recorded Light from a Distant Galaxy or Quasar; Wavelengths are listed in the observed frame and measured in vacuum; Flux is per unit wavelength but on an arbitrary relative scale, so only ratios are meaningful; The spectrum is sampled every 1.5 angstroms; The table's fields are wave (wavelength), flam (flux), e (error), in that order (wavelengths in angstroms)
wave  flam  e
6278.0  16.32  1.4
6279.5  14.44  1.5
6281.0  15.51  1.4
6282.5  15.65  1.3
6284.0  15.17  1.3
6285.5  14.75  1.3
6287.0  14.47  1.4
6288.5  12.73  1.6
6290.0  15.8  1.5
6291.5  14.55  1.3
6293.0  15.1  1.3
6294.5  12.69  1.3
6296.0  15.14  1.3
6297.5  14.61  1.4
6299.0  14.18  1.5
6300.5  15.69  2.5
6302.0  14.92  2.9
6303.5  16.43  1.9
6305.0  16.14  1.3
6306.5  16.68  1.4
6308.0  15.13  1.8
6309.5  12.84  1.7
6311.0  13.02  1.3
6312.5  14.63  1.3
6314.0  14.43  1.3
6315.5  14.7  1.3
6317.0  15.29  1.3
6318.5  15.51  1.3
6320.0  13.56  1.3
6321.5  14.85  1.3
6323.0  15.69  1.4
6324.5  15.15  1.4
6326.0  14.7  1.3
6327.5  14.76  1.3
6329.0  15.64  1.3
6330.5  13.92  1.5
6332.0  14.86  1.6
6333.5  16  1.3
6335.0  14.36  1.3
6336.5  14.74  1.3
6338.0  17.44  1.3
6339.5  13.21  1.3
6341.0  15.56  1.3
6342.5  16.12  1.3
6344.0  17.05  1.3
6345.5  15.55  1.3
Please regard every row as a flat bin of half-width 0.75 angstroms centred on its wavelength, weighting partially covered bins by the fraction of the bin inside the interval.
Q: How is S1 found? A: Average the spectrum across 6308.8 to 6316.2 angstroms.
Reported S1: 13.9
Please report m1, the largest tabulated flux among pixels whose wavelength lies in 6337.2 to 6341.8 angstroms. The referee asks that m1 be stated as 17.44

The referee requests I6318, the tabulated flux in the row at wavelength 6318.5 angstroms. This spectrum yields 15.51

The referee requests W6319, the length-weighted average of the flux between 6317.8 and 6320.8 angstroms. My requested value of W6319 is 14.5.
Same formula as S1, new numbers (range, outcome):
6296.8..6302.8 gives 14.9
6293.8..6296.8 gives 13.9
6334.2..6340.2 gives 15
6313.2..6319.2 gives 15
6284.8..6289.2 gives 14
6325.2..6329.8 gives 15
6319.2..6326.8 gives 14.8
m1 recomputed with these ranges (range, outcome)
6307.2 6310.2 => 15.13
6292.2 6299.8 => 15.14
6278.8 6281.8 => 15.51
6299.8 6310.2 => 16.68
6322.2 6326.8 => 15.69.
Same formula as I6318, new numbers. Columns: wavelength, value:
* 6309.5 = 12.84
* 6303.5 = 16.43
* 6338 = 17.44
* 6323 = 15.69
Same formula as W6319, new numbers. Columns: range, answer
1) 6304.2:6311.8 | 14.8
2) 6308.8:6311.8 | 13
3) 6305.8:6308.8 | 15.8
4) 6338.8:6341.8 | 14.4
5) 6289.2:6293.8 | 15.1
